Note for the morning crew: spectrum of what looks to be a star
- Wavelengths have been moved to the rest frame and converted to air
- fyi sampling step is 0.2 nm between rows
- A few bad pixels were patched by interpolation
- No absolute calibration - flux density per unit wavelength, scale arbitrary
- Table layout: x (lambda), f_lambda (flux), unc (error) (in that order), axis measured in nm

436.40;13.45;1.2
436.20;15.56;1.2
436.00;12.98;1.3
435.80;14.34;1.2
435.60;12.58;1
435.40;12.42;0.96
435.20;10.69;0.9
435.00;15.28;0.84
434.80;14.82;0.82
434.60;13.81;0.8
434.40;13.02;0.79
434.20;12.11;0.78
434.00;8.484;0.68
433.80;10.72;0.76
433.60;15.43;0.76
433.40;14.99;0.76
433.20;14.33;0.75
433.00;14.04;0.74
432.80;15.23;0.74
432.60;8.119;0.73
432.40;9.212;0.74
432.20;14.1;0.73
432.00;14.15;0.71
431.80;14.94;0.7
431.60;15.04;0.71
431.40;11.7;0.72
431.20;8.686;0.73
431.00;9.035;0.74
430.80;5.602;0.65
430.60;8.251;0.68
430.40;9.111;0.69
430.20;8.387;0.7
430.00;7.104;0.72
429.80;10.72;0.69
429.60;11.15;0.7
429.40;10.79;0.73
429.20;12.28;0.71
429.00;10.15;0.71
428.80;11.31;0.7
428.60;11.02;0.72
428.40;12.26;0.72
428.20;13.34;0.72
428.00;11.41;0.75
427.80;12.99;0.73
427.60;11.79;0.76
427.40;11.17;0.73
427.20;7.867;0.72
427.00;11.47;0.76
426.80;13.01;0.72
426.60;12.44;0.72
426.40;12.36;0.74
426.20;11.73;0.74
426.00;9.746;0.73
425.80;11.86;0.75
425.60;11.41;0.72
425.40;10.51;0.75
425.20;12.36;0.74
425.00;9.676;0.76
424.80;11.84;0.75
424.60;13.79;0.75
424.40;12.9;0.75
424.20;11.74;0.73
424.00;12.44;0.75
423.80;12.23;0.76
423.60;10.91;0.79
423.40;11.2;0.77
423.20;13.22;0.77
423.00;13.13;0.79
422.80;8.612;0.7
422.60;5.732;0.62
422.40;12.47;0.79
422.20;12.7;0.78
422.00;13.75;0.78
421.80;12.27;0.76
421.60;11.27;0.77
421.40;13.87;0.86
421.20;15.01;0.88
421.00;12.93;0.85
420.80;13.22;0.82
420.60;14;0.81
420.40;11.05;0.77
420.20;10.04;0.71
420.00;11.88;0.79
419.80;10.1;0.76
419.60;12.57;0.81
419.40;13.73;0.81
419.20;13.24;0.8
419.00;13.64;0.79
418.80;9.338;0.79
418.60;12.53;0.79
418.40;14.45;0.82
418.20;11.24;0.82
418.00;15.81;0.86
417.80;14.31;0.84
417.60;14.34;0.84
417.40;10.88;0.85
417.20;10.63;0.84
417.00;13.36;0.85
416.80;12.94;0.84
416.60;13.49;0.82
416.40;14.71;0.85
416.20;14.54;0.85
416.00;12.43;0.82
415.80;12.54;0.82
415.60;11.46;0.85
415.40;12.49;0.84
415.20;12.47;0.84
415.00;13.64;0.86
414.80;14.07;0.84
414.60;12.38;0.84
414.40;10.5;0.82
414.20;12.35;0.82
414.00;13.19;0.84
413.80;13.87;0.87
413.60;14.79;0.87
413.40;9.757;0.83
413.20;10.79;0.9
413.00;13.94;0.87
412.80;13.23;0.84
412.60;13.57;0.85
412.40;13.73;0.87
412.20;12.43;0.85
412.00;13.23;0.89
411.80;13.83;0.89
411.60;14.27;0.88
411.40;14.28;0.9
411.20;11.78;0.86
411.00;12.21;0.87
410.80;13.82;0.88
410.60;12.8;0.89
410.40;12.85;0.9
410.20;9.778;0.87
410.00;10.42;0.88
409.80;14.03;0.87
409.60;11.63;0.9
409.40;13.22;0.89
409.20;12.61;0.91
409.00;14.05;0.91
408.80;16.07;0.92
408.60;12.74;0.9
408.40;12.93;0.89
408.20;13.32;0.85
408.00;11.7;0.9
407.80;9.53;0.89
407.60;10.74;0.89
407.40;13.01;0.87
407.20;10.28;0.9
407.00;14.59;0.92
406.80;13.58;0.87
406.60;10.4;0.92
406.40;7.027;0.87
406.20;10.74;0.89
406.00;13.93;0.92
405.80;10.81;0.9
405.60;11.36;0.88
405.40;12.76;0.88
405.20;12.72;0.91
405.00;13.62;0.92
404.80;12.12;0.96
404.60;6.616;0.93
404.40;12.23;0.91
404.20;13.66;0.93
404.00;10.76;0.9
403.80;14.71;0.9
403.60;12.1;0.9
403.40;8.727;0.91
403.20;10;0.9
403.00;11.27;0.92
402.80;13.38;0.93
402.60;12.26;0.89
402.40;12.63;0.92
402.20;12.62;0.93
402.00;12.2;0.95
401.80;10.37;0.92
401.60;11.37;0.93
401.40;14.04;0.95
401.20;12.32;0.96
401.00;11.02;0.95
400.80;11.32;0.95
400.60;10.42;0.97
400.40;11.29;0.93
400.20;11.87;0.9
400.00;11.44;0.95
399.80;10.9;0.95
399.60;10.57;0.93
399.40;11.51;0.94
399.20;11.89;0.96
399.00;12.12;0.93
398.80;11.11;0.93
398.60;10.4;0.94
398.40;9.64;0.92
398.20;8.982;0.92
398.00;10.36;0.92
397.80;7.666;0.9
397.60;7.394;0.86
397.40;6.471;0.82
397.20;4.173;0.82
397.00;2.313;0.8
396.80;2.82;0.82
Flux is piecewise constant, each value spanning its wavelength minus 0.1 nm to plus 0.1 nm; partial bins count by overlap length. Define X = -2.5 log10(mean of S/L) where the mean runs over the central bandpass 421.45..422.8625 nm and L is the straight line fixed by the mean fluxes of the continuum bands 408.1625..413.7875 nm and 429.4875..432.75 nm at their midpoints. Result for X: 0.039 mag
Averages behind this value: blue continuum 12.9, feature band 11.1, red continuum 10.4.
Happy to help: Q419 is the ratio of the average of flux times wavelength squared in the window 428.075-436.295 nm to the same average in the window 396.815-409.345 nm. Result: 1.22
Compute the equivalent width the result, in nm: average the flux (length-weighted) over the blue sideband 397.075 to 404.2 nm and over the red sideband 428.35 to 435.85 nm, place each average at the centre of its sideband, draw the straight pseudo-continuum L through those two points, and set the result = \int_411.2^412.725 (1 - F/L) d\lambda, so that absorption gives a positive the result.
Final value -0.32 nm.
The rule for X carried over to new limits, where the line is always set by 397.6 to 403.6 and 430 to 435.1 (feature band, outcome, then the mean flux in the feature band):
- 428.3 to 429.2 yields 0.043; 11.3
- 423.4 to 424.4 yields -0.021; 11.9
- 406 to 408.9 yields -0.065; 12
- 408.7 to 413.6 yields -0.137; 12.9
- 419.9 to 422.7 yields -0.052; 12.2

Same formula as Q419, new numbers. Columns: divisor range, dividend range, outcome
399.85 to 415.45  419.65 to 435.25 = 1.05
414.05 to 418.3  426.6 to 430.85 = 0.88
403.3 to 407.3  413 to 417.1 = 1.16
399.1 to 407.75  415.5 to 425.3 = 1.15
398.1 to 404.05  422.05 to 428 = 1.13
